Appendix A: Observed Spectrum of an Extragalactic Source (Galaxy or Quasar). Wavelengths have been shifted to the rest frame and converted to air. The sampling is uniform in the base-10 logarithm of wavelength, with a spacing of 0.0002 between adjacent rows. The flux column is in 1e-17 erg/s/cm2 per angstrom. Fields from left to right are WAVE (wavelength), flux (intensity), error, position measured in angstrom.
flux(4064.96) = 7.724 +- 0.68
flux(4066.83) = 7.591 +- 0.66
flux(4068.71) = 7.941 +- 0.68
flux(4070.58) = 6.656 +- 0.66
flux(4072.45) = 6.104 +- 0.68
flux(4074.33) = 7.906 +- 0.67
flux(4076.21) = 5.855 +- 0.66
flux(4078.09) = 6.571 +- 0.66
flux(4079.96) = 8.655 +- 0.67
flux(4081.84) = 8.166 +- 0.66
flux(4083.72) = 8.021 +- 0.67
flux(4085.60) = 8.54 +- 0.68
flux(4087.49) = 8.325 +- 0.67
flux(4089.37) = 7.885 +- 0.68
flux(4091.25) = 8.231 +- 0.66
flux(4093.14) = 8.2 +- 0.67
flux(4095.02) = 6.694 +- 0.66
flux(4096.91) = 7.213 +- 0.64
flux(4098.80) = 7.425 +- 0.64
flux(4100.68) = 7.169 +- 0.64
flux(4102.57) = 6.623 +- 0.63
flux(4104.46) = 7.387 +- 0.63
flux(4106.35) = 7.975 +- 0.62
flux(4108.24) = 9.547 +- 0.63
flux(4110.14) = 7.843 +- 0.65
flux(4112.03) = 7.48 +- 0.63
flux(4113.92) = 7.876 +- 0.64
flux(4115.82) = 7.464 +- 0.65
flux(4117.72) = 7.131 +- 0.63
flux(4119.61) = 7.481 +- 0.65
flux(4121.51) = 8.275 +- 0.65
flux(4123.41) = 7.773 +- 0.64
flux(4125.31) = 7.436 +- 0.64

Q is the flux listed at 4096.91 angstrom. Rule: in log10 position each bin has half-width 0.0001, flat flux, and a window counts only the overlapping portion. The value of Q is 7.213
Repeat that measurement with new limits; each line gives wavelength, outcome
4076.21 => 5.855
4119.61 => 7.481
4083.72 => 8.021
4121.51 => 8.275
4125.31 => 7.436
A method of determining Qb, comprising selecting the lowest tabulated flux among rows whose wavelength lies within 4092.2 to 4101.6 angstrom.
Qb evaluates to 6.694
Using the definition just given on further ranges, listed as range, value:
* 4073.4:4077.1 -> 5.855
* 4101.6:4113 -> 6.623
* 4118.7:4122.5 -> 7.481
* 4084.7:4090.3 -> 7.885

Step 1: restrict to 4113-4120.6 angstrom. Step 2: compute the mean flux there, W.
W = 7.49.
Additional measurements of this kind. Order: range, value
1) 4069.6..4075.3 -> 6.89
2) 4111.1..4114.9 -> 7.68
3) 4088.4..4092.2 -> 8.06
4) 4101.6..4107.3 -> 7.33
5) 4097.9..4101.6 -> 7.31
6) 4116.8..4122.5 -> 7.64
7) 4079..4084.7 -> 8.29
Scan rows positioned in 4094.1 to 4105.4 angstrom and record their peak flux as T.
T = 7.425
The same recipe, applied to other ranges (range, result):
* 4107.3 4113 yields 9.547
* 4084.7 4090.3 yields 8.54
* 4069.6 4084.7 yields 8.655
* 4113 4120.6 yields 7.876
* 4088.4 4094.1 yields 8.231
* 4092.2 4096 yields 8.2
